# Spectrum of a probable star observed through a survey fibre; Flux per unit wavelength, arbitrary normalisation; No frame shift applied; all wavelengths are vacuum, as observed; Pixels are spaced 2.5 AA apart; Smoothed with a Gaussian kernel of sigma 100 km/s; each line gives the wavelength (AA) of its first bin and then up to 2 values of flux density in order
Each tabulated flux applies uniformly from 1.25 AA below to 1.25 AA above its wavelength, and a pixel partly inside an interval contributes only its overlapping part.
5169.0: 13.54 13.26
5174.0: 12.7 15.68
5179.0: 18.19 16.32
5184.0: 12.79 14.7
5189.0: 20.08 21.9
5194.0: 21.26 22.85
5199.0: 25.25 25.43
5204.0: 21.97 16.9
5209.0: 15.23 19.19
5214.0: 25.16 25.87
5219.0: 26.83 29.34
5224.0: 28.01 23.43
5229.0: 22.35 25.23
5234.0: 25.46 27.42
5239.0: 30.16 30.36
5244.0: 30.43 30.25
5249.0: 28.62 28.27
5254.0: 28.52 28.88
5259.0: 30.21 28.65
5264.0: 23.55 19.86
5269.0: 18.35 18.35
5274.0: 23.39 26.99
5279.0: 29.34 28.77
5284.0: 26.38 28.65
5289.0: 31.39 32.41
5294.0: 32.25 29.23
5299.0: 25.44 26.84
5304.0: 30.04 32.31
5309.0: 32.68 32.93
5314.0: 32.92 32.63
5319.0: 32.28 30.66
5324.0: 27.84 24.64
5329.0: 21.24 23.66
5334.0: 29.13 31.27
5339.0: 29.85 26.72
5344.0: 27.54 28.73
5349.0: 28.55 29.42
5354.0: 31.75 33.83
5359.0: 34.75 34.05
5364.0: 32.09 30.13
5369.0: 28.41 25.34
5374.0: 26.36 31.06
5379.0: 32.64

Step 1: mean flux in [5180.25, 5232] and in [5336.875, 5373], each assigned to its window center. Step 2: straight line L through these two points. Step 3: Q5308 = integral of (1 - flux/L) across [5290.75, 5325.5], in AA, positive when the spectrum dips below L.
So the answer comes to -4.0 AA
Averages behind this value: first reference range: 21.9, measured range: 30.7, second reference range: 30.1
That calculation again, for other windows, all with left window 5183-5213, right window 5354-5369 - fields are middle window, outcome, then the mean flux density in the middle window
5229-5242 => -2.42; 27.1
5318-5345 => 2.23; 27.7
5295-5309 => -0.63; 29.2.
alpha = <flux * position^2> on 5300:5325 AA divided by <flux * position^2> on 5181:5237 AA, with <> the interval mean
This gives 1.4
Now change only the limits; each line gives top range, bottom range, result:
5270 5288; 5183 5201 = 1.33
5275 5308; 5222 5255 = 1.08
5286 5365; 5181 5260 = 1.28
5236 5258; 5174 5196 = 1.71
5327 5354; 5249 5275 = 1.14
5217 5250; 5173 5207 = 1.46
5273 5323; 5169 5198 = 1.82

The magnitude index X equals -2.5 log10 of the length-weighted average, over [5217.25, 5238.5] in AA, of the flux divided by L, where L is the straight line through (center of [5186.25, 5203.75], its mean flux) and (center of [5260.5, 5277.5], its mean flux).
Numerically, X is -0.17 mag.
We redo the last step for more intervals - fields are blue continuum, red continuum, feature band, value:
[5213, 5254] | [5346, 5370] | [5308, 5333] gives 0.04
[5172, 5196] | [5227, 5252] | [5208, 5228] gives -0.02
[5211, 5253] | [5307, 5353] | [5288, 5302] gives -0.05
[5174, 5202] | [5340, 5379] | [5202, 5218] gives -0.03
